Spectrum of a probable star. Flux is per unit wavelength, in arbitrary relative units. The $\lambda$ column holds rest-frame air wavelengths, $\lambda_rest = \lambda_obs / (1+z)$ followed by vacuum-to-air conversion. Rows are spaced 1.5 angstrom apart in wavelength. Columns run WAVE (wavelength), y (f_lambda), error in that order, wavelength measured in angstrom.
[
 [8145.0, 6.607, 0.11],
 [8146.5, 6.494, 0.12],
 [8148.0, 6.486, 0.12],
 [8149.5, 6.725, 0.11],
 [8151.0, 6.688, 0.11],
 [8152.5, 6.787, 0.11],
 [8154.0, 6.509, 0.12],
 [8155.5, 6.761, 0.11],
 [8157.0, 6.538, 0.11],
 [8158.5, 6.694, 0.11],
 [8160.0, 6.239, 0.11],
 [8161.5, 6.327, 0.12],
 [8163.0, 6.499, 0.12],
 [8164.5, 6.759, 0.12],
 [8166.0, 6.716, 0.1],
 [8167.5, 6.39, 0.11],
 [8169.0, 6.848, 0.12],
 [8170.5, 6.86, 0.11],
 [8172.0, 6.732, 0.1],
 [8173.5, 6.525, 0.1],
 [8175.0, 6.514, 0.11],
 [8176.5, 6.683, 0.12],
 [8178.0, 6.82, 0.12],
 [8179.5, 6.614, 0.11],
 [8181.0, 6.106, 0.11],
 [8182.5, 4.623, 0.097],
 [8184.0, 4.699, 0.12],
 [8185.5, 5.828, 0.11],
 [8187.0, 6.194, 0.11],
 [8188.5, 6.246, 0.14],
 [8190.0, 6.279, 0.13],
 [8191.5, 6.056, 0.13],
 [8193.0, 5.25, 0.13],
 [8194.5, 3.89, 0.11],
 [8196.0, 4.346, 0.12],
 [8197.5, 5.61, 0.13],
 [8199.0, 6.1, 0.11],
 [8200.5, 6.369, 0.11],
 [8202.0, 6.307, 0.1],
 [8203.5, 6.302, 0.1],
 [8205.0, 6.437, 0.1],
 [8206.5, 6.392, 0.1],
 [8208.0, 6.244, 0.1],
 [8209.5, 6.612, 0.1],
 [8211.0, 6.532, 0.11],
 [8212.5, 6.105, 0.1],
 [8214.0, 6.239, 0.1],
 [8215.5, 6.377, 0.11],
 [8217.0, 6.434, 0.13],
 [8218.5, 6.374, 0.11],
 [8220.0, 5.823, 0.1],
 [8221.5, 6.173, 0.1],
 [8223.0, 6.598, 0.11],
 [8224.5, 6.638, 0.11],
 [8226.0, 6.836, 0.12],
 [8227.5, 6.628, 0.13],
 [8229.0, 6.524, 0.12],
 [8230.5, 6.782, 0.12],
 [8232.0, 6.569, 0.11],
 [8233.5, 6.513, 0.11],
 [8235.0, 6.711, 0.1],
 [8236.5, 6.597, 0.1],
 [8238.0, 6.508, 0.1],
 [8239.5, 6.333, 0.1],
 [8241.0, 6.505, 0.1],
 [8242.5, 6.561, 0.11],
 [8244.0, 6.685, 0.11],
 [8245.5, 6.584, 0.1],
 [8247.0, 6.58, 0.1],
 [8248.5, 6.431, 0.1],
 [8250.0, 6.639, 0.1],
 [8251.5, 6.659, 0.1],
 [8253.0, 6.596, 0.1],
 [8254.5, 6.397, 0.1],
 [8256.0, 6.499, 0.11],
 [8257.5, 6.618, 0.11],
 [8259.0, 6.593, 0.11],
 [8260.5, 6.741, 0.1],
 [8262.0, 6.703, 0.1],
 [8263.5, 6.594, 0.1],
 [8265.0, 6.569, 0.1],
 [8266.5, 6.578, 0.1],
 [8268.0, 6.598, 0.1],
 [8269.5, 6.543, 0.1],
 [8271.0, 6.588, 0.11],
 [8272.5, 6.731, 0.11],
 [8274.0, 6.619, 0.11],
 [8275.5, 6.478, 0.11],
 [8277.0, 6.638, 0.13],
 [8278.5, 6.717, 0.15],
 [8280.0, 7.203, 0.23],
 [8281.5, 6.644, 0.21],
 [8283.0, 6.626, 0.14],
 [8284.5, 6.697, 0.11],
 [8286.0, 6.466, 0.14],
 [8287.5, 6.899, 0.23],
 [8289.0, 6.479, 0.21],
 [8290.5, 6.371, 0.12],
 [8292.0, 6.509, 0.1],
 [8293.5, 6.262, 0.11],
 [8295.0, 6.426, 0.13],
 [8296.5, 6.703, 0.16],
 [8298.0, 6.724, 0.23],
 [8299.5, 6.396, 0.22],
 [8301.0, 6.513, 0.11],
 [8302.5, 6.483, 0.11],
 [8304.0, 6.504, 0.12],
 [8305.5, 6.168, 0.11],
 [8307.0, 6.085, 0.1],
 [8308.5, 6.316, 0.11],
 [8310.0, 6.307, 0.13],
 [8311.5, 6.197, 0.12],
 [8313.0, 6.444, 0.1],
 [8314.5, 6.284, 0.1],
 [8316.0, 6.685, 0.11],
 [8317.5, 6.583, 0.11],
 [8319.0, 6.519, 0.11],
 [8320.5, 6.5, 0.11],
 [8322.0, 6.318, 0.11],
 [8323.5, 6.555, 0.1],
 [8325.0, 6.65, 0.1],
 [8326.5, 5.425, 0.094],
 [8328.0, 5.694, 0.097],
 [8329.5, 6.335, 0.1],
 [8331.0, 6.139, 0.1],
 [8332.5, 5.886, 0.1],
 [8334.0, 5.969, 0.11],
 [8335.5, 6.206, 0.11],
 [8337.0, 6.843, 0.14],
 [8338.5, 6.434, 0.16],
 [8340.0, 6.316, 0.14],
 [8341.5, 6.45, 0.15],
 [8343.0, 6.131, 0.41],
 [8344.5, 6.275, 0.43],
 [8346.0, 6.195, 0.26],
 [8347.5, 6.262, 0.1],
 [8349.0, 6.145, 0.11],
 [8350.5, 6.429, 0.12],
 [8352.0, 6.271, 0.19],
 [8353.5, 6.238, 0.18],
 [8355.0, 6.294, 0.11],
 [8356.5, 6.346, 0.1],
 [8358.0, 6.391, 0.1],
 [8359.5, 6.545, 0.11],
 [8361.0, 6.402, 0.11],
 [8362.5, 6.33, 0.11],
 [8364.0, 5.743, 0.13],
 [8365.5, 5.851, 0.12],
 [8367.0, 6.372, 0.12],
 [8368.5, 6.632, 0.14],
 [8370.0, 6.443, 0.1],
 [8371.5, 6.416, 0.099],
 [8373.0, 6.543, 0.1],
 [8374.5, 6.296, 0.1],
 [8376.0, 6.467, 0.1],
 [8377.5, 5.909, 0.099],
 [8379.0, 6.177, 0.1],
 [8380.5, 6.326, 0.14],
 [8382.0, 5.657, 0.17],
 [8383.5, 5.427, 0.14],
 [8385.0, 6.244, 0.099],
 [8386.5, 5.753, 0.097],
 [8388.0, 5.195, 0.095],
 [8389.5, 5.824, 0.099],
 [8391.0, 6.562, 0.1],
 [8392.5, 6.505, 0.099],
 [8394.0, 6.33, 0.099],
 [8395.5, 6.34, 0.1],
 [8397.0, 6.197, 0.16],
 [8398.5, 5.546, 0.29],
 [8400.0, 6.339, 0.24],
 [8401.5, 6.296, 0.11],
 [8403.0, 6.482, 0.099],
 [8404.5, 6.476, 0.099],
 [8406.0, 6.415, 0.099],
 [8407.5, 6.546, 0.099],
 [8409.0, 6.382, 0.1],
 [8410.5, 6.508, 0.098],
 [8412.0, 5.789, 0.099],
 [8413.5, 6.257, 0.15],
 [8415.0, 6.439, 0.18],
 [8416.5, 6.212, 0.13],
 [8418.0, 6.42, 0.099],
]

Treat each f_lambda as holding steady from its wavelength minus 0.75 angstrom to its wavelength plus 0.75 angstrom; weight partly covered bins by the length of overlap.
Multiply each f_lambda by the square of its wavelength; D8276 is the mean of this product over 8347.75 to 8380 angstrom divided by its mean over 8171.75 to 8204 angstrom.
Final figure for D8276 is 1.11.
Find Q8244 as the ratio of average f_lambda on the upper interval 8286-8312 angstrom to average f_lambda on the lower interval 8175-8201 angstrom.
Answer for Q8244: 1.12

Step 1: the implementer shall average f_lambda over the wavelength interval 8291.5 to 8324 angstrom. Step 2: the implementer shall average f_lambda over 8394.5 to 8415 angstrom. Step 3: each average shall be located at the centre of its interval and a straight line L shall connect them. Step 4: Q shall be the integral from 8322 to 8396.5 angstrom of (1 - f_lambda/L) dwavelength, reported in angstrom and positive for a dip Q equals 1.7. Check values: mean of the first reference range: 6.43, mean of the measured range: 6.21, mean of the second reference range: 6.28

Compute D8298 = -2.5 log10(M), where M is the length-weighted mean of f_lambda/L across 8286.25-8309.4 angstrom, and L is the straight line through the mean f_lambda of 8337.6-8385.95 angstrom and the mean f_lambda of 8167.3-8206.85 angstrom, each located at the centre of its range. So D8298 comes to -0.05 mag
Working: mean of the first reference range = 6.03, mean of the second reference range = 6.25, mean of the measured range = 6.46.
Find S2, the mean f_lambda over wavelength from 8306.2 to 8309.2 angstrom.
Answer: 6.2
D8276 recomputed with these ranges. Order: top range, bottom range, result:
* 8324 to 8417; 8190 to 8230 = 1.05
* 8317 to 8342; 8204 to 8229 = 1.01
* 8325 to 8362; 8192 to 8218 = 1.08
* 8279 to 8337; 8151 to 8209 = 1.07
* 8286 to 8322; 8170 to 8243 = 1.06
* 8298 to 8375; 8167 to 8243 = 1.04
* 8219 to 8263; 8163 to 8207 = 1.09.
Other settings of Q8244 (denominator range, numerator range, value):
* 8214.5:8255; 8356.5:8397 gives 0.95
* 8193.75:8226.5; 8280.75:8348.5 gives 1.04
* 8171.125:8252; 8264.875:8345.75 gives 1.03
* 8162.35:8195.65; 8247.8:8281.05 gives 1.08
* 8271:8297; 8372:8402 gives 0.92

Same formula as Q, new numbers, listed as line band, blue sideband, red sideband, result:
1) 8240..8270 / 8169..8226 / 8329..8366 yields -2.0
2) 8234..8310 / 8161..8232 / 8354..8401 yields -4.4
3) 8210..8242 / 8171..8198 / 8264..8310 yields -1.8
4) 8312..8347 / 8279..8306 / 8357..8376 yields 0.8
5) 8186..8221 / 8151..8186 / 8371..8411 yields 1.9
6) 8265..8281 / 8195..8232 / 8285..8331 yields -0.8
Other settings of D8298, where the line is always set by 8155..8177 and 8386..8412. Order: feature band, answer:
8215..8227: 0.016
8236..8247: -0.011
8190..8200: 0.227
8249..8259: -0.019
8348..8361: -0.009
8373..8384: 0.028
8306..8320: -0.004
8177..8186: 0.136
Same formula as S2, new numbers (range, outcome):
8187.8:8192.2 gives 6.19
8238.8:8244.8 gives 6.52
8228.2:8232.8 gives 6.62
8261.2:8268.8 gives 6.61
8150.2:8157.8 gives 6.66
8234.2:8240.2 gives 6.54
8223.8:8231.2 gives 6.68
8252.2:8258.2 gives 6.53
